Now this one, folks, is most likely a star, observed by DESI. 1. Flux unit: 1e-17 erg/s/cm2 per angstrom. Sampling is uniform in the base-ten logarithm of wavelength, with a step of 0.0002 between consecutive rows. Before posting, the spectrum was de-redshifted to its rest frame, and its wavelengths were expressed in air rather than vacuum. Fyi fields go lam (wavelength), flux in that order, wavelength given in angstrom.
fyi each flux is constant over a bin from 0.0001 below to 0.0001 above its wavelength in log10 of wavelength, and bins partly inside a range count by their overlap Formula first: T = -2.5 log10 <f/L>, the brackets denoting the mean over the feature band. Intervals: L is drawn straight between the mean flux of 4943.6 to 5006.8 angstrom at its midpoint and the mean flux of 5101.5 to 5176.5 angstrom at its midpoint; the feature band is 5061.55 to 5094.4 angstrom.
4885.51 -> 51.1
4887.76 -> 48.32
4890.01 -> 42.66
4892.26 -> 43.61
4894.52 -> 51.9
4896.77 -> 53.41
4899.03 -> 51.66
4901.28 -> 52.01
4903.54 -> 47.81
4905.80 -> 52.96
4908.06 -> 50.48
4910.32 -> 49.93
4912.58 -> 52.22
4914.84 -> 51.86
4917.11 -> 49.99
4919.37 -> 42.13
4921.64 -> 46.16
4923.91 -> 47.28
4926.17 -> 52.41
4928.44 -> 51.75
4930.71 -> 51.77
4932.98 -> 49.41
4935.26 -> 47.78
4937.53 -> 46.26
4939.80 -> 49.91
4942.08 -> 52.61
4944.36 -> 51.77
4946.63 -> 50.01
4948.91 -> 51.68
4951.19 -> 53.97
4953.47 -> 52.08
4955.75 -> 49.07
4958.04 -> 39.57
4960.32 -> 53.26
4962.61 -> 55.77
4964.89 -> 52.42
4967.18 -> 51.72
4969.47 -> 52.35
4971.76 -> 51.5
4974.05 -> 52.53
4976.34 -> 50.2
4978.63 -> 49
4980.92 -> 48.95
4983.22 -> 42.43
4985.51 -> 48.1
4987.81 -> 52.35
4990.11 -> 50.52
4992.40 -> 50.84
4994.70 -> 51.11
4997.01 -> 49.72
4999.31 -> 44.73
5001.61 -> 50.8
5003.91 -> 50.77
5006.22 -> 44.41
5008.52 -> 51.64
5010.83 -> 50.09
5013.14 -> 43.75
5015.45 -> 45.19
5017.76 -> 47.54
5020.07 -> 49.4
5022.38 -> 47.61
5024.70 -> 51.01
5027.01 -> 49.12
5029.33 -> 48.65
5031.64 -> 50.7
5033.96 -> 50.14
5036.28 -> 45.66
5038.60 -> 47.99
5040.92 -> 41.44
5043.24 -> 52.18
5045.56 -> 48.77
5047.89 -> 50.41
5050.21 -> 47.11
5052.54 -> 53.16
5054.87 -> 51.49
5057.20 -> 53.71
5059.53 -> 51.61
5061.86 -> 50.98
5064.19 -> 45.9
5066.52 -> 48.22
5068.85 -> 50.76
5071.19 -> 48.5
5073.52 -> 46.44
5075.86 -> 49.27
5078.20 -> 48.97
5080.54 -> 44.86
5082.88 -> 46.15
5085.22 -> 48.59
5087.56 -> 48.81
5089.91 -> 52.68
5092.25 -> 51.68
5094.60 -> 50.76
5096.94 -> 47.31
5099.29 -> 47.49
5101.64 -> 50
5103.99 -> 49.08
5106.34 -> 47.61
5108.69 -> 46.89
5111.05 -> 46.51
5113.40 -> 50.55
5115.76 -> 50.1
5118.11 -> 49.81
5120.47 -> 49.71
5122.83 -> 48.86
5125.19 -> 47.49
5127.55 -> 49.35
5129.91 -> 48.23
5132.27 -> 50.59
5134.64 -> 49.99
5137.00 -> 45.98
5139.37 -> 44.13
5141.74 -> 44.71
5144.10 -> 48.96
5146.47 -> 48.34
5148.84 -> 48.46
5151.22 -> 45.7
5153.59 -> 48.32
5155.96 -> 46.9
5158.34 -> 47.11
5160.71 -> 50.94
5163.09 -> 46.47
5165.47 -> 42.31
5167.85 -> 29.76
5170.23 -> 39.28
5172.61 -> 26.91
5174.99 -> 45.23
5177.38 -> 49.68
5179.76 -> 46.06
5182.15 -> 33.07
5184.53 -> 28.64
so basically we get -0.02 mag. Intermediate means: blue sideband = 50.1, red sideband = 46.3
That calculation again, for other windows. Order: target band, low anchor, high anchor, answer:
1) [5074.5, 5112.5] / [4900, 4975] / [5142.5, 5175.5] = -0.06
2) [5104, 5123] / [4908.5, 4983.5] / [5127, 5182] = -0.06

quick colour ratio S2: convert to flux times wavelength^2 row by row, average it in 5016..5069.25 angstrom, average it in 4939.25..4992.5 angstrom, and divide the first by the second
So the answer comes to 1.00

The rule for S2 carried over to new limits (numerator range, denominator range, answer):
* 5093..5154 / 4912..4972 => 1.03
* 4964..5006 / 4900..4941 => 1.03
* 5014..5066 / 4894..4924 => 1.03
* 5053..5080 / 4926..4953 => 1.03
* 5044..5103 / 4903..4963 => 1.05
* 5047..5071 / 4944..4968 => 1.03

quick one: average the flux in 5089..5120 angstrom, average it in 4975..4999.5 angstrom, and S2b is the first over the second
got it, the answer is 1.00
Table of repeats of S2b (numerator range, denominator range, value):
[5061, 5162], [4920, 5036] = 0.98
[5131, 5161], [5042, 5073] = 0.95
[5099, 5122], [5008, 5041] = 1.01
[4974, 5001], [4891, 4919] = 0.97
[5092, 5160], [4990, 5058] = 0.99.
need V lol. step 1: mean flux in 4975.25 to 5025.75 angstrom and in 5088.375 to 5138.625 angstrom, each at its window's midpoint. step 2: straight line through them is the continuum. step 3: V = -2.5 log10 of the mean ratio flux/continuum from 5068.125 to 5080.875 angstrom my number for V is 0.01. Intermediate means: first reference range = 48.6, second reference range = 49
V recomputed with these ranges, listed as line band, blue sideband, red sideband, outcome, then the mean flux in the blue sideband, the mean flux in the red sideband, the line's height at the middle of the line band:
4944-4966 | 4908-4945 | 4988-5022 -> -0.04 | 49.6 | 48.7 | 49.3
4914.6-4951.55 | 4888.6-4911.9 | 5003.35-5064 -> 0.00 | 49.7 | 49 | 49.5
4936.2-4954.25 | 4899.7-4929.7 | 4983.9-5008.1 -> -0.03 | 49.8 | 49.3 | 49.6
